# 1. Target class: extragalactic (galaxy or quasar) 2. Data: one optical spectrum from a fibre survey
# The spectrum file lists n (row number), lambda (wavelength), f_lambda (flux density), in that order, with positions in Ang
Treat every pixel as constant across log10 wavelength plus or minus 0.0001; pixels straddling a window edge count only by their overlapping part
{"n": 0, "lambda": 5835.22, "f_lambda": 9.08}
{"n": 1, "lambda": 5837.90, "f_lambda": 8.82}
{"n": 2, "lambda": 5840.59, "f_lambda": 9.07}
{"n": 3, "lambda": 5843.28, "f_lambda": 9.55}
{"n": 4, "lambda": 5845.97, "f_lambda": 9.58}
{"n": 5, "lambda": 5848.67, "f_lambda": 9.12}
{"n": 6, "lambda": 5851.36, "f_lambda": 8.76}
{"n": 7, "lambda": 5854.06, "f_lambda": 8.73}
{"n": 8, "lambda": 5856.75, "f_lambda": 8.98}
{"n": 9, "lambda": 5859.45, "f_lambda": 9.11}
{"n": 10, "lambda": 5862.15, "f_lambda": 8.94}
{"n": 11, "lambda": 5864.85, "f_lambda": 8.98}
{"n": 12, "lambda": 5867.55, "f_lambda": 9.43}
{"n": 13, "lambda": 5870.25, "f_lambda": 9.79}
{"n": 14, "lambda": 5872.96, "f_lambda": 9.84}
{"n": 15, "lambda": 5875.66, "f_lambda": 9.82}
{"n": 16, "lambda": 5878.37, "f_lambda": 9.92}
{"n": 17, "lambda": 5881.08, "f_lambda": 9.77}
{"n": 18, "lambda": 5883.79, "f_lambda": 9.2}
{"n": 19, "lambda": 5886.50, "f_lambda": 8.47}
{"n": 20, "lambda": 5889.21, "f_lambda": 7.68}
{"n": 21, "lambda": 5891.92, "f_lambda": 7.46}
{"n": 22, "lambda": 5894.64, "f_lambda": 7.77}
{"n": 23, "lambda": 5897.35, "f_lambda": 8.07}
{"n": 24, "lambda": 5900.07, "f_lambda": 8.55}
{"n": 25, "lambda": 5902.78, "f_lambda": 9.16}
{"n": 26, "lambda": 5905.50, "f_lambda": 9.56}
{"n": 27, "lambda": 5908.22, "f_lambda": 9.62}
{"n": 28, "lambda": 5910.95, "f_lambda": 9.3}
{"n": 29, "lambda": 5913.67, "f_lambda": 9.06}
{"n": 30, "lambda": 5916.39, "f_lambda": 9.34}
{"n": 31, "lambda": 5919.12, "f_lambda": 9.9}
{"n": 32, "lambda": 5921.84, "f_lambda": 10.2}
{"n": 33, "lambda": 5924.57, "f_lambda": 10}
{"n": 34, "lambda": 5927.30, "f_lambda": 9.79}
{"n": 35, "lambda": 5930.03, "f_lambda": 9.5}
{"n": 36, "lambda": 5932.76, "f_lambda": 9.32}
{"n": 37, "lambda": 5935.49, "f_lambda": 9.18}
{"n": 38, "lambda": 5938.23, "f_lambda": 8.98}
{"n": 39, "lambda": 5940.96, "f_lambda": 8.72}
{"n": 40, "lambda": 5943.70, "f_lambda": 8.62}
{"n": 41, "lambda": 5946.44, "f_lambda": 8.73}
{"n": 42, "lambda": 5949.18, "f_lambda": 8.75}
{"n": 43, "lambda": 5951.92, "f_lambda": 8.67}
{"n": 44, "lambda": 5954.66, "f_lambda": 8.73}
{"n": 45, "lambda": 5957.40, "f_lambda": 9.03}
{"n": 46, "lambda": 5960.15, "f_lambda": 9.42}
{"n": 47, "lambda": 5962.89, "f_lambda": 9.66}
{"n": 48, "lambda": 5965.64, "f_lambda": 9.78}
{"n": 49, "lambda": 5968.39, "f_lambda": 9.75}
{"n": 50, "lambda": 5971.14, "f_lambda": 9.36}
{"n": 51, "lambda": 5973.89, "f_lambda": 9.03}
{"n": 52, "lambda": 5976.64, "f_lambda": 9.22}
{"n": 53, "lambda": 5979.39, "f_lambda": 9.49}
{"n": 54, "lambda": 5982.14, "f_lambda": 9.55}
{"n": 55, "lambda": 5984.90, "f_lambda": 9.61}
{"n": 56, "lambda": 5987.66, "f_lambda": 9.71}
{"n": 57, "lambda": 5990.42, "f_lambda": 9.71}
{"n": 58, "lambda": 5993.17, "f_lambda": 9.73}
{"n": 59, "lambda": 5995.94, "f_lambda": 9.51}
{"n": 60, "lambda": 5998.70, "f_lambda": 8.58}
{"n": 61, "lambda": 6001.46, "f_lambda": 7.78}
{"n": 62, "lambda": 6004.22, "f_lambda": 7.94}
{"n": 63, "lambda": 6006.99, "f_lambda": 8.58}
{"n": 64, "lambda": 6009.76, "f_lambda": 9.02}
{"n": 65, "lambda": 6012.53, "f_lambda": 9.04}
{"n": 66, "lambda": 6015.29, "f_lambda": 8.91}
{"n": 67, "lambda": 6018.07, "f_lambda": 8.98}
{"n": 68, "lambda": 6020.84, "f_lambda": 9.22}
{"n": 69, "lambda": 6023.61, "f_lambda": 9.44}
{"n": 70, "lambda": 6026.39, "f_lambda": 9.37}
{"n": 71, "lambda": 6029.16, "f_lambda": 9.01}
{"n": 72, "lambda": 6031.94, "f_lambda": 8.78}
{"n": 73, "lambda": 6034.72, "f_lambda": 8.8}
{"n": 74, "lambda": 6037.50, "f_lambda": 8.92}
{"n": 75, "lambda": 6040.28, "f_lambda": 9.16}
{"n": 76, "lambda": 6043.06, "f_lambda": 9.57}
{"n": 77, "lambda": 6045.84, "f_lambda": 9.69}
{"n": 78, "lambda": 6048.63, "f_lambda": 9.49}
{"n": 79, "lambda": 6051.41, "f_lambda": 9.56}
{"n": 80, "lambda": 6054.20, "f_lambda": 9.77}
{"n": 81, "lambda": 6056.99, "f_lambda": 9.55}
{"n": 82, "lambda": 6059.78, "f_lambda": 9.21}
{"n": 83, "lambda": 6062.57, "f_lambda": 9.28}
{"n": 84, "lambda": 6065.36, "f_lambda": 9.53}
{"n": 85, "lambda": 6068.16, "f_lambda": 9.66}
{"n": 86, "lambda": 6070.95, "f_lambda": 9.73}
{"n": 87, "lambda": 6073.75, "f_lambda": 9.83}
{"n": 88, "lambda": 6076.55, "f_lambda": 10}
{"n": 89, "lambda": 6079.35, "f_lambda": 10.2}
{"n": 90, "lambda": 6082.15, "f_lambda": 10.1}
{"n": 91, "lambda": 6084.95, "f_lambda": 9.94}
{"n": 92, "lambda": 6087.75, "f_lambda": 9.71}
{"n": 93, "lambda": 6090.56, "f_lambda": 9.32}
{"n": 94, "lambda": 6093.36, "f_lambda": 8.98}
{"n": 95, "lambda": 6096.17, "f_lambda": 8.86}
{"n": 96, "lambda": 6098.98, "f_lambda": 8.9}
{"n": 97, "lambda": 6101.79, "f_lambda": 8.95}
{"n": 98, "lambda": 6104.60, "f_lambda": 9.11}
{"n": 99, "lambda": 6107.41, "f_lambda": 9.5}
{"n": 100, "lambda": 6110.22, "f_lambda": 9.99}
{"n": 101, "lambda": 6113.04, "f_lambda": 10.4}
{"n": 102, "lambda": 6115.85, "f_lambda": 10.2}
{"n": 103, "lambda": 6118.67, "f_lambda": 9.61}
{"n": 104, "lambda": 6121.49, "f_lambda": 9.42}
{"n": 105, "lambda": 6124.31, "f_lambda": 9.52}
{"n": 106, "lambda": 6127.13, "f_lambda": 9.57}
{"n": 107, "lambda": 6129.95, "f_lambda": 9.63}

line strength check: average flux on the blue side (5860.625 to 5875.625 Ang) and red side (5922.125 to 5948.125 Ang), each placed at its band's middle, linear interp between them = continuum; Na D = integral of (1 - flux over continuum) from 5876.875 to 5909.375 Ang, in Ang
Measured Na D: 2.1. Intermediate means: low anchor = 9.43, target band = 8.77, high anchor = 9.24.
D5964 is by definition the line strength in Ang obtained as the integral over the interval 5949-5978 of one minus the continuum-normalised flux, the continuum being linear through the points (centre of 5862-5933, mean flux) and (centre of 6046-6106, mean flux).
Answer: 0.3 Ang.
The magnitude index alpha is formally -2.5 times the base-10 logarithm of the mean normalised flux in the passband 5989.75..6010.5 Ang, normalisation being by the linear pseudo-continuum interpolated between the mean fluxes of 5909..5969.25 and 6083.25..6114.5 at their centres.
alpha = 0.06 mag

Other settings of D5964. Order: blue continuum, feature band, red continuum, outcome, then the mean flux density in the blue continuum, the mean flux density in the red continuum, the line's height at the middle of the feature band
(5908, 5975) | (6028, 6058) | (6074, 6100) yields 0.6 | 9.29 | 9.58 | 9.49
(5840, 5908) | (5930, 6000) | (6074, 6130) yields 0.1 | 9.02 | 9.6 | 9.25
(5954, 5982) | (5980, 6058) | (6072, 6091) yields 3.5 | 9.37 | 9.89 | 9.61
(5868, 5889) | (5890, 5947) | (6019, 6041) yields 1.6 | 9.44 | 9.08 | 9.34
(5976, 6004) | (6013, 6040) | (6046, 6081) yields 1.1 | 9.24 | 9.65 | 9.44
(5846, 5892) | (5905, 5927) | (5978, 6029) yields -1.2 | 9.12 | 9.12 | 9.12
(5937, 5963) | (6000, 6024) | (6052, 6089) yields 1.5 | 8.9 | 9.73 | 9.32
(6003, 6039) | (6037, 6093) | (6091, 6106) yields -4.1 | 8.93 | 8.98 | 8.96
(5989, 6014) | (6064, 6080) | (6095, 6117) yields -0.9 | 8.88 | 9.49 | 9.29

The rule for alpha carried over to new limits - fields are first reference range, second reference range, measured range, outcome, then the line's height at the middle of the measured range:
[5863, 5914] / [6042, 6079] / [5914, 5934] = -0.06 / 9.15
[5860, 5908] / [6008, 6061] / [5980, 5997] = -0.05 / 9.16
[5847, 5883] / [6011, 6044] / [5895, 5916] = 0.03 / 9.26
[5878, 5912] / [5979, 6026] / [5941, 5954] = 0.03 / 8.93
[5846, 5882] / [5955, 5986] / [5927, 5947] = 0.04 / 9.39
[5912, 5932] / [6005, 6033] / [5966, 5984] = -0.01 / 9.31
